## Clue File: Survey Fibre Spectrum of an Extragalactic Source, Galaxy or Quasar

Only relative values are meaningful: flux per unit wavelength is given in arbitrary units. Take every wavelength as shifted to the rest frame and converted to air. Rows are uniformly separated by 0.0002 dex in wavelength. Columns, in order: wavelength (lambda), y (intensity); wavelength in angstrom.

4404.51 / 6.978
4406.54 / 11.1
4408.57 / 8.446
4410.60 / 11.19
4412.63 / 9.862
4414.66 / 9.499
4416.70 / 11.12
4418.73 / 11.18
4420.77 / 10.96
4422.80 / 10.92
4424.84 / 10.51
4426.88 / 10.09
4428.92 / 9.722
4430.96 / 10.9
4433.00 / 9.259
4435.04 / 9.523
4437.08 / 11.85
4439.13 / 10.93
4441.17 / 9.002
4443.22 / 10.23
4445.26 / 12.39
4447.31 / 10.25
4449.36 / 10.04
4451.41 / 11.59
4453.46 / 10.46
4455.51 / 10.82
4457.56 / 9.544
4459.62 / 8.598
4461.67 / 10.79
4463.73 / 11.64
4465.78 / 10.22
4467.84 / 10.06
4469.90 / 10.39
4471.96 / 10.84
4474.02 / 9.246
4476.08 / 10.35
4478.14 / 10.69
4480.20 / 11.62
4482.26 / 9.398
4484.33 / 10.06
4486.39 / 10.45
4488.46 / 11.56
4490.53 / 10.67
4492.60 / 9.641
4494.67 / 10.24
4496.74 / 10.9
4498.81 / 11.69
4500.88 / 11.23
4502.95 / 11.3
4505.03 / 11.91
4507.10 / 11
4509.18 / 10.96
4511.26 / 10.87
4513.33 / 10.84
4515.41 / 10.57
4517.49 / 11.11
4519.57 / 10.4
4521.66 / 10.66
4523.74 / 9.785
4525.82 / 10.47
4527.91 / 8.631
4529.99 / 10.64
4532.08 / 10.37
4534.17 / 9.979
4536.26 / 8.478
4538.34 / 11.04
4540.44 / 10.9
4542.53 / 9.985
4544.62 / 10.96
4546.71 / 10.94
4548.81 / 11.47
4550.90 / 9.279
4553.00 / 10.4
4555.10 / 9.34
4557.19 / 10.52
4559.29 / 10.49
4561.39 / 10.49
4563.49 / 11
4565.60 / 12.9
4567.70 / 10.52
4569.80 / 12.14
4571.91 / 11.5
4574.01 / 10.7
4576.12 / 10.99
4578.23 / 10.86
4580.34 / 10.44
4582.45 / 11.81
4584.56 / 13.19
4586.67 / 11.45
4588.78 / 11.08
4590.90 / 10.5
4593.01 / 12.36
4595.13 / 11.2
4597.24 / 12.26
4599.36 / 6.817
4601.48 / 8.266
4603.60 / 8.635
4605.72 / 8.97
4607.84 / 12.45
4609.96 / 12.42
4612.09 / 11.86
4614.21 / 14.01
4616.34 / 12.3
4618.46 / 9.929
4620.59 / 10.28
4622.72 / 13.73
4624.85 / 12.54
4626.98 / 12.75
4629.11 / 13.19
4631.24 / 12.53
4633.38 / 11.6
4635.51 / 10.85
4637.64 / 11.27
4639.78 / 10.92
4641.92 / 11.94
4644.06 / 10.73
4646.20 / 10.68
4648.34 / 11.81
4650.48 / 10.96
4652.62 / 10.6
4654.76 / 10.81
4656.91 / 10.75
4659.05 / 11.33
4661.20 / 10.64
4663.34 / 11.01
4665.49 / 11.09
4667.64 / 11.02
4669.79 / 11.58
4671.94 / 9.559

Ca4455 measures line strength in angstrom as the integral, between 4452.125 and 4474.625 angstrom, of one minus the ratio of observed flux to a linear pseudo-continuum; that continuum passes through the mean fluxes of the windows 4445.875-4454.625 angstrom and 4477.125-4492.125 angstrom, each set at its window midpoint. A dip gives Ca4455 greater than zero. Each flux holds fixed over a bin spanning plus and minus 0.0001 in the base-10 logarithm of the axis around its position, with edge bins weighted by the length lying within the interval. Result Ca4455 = 0.78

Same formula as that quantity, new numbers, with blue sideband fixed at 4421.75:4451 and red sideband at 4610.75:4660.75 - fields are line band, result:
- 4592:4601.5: 0.84 angstrom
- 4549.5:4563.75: 1.20 angstrom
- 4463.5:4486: 0.61 angstrom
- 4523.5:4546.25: 1.80 angstrom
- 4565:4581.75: 0.03 angstrom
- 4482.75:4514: -0.19 angstrom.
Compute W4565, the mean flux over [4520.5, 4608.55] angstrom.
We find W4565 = 10.6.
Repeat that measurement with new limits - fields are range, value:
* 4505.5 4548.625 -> 10.5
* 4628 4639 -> 11.9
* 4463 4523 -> 10.7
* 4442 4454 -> 10.8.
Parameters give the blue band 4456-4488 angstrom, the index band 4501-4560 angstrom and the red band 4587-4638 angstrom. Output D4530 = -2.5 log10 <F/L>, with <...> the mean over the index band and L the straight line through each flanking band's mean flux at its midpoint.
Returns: 0.02 mag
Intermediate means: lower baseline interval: 10.3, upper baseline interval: 11.3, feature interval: 10.5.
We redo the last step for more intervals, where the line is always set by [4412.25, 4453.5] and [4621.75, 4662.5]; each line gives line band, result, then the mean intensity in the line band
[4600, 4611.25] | 0.133 mag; 10.1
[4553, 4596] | 0.006 mag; 11.2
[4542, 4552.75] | 0.053 mag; 10.5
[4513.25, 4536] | 0.075 mag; 10.2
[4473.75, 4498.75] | 0.029 mag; 10.5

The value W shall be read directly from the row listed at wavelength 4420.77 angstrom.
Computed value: 10.96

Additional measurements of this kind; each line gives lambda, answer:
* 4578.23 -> 10.86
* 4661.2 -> 10.64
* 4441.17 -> 9.002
